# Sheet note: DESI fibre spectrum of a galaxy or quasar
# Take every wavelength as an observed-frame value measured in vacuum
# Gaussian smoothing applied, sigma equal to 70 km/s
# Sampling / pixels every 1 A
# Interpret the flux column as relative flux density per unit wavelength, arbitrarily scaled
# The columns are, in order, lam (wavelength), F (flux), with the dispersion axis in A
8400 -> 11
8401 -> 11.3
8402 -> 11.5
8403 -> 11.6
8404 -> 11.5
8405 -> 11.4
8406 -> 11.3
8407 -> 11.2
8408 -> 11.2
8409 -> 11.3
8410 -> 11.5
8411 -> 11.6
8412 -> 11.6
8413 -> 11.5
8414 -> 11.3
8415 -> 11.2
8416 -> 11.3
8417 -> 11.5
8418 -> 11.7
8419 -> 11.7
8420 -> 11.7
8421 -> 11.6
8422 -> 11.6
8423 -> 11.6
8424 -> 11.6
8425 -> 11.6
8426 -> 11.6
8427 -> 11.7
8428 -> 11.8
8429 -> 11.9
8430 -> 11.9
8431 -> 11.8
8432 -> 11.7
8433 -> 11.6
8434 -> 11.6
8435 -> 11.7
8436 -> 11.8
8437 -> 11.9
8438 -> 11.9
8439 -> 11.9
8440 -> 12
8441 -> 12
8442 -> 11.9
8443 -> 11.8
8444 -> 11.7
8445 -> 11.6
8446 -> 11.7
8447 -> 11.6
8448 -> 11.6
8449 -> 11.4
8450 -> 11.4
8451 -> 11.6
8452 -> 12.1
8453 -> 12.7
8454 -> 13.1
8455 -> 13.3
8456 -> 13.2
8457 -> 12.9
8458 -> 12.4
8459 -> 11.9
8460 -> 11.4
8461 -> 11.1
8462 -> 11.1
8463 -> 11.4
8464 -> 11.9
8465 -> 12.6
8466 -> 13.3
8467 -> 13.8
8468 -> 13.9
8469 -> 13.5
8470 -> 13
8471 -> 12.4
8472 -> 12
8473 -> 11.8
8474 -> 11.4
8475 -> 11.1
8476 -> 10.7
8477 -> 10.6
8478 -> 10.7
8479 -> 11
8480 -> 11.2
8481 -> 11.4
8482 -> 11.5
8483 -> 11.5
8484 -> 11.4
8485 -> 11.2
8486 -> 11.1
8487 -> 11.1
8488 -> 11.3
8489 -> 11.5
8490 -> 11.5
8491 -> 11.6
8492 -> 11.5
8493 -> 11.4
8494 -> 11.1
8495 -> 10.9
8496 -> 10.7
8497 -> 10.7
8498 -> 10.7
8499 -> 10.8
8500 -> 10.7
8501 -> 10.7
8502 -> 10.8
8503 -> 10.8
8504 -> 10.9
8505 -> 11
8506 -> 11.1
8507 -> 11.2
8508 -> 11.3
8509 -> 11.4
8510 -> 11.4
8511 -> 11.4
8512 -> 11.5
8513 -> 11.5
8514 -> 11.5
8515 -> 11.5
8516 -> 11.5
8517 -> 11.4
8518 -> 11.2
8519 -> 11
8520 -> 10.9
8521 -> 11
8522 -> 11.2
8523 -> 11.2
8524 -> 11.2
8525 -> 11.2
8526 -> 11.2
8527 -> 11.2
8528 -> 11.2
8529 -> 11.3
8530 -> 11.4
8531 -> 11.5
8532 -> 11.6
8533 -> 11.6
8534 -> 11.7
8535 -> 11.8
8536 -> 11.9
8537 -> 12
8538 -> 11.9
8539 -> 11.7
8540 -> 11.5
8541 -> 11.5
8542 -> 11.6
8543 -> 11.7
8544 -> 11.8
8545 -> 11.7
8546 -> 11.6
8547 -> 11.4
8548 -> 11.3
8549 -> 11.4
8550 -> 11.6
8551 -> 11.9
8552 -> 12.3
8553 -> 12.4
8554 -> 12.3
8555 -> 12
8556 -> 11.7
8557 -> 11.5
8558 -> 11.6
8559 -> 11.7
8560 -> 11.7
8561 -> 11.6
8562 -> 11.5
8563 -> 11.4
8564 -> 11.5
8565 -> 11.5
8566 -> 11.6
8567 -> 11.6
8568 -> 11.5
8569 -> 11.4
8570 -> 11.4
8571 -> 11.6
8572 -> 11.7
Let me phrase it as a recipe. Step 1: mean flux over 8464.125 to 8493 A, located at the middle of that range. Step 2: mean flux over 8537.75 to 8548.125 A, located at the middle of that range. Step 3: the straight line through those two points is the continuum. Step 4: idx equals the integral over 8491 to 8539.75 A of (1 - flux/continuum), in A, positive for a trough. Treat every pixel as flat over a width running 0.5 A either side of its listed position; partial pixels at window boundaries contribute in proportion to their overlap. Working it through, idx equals 1.7 A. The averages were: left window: 11.8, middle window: 11.3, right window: 11.6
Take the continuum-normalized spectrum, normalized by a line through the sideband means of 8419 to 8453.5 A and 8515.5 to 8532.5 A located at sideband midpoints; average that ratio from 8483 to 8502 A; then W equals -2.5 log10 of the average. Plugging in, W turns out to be 0.03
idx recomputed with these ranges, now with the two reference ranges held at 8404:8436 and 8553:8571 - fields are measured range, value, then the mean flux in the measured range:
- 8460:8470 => -0.77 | 12.5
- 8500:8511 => 0.52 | 11.1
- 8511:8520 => 0.20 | 11.4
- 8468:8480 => -0.14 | 11.7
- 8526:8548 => 0.08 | 11.6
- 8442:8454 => -0.24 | 11.8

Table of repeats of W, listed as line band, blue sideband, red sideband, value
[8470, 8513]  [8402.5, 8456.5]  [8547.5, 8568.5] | 0.05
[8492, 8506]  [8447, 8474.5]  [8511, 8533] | 0.08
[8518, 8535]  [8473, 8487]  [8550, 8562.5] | 0.03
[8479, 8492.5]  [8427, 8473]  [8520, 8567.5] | 0.05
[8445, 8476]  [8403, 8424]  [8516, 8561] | -0.06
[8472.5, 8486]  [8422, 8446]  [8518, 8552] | 0.04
